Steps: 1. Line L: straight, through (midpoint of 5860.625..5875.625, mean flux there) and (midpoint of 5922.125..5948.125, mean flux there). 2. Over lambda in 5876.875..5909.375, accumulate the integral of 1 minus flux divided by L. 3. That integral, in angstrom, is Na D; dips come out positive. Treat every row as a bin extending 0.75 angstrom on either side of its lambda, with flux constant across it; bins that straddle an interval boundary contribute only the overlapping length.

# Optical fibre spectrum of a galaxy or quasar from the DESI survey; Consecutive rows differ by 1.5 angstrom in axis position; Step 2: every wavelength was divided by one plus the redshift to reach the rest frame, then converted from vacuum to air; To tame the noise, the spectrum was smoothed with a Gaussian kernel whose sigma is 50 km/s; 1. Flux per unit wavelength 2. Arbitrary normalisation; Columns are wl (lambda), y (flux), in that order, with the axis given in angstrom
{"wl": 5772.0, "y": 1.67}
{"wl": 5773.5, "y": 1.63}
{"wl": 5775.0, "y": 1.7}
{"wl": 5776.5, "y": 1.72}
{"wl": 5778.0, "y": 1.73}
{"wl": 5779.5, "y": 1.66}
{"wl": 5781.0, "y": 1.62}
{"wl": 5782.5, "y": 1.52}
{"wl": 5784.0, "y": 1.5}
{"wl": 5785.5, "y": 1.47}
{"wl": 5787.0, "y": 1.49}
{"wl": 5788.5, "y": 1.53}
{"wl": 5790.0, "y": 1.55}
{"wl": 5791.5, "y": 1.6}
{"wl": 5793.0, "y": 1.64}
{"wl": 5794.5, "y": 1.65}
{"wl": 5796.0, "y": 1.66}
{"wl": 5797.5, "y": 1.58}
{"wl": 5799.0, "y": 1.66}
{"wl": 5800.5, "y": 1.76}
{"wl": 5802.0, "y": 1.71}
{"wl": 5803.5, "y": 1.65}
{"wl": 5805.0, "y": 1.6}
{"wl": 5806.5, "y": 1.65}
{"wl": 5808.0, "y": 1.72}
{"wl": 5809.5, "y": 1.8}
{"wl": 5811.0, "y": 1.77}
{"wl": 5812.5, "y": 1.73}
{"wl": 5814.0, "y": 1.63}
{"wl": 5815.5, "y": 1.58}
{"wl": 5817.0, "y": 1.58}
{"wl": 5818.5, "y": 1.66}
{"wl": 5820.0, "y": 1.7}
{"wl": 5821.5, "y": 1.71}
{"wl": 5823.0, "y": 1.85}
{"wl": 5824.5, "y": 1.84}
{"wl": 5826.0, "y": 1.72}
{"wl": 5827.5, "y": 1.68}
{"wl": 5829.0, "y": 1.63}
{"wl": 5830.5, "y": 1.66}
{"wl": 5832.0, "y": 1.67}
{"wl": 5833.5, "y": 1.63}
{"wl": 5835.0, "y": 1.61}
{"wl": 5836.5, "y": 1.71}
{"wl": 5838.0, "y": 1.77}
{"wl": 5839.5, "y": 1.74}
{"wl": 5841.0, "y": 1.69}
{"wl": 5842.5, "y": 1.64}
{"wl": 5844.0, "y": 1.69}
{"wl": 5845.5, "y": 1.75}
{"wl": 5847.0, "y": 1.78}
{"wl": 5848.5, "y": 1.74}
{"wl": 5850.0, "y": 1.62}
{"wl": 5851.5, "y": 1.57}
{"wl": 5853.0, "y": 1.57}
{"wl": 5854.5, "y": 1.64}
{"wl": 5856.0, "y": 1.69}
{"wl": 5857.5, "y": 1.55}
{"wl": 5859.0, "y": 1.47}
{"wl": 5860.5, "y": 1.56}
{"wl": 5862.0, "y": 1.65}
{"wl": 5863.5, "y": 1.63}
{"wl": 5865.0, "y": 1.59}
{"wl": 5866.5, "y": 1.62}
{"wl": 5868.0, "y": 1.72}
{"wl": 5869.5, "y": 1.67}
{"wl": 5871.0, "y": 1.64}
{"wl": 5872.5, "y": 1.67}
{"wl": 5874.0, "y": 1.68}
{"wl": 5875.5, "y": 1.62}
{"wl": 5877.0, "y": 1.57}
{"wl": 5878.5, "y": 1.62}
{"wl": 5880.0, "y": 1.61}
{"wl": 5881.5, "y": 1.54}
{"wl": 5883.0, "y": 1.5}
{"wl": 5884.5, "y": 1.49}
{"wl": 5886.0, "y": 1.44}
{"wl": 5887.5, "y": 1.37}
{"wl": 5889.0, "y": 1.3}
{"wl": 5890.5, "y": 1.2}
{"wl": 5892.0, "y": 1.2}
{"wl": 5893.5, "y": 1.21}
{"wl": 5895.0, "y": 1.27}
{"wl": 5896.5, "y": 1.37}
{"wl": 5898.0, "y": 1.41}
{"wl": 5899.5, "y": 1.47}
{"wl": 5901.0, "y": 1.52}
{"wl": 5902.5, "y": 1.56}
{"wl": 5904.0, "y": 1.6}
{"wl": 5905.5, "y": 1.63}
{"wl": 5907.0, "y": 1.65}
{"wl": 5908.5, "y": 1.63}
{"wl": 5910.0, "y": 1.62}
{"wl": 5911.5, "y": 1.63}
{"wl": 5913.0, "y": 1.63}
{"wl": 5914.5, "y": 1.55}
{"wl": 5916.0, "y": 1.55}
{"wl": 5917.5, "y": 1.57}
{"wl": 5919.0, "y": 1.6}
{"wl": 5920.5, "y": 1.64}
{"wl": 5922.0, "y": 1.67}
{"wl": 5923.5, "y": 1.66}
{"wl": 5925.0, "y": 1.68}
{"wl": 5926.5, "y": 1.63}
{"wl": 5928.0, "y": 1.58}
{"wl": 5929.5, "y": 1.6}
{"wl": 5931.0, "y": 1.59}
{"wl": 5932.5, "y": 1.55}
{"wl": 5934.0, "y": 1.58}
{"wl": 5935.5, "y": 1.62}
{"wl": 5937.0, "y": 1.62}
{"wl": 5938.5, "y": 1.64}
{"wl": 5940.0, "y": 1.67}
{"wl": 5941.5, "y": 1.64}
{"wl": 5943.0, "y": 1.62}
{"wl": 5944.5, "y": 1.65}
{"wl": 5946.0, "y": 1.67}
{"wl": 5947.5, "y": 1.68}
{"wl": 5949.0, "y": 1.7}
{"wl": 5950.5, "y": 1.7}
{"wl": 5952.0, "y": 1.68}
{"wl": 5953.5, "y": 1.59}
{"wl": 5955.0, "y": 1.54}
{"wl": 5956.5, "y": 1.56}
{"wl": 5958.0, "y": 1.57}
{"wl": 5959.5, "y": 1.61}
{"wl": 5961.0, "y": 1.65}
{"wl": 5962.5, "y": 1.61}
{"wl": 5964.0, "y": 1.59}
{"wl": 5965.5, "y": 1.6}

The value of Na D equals 3.6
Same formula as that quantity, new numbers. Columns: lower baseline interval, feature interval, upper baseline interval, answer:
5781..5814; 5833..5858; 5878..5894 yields -2.69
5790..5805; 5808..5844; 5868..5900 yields -2.37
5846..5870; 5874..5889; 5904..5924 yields 0.92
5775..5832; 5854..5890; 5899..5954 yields 1.35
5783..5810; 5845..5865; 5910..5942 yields -0.14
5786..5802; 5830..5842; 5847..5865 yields -0.52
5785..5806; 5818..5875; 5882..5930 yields -3.69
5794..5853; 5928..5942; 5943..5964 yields 0.24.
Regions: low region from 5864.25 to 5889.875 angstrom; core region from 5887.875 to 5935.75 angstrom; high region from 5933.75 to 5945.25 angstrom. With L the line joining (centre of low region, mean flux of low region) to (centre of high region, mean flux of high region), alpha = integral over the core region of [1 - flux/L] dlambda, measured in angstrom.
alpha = 2.3 angstrom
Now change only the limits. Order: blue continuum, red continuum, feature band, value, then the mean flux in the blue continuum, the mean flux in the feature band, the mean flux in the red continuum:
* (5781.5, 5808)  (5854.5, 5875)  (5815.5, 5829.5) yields -0.8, 1.6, 1.7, 1.63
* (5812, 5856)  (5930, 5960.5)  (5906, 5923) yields 0.3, 1.68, 1.61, 1.62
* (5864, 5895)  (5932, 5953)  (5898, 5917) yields -0.1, 1.51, 1.58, 1.64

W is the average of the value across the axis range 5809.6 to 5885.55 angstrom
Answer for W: 1.65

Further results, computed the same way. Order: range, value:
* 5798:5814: 1.7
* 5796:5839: 1.69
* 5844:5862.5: 1.63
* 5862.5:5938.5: 1.55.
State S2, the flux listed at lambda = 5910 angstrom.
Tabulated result 1.62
